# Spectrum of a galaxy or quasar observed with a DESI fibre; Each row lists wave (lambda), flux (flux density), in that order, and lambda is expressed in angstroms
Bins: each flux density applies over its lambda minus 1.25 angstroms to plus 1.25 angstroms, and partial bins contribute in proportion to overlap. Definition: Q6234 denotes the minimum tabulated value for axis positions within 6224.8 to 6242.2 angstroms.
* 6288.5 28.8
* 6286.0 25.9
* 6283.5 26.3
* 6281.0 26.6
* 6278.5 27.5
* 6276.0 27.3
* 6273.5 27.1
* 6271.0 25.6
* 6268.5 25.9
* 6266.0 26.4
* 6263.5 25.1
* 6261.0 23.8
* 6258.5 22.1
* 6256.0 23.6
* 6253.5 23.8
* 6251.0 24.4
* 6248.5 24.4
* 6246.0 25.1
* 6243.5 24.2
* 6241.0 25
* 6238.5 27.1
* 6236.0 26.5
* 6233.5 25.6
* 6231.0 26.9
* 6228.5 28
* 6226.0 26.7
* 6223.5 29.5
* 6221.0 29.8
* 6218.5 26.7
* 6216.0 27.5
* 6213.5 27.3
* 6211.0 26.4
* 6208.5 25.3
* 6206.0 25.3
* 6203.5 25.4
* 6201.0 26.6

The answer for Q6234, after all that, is 25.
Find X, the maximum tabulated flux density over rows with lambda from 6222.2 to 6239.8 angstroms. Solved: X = 29.5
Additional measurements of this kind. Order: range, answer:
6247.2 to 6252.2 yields 24.4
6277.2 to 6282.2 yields 27.5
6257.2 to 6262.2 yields 23.8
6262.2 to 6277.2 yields 27.3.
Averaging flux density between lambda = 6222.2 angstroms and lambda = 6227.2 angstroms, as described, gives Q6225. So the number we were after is 28.1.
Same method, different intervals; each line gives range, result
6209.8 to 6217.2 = 27.1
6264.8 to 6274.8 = 26.3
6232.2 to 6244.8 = 25.7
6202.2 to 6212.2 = 25.6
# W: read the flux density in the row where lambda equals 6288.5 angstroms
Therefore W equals 28.8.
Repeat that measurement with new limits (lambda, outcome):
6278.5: 27.5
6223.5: 29.5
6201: 26.6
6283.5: 26.3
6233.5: 25.6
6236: 26.5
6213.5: 27.3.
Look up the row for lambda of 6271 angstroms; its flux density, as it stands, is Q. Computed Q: 25.6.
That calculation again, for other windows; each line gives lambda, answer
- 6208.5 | 25.3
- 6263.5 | 25.1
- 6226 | 26.7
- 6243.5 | 24.2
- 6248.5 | 24.4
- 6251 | 24.4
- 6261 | 23.8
